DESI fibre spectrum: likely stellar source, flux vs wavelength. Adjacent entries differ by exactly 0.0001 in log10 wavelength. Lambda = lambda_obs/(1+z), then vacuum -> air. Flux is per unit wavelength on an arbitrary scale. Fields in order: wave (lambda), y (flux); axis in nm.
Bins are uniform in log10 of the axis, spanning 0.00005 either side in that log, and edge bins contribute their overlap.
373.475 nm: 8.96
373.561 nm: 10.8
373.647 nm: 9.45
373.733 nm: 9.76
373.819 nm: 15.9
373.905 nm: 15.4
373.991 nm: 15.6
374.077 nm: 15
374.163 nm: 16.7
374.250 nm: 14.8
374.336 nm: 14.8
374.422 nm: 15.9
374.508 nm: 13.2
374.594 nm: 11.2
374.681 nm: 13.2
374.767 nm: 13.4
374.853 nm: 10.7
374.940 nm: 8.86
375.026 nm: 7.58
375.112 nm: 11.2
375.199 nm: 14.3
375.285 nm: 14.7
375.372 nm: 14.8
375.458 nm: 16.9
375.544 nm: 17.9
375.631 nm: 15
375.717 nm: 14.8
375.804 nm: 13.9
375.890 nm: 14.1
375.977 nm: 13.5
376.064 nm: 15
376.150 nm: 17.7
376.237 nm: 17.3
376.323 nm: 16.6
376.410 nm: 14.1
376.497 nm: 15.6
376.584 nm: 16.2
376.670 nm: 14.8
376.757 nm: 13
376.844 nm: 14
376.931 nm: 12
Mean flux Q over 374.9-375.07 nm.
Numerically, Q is 8.26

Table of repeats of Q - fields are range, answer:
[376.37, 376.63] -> 15.3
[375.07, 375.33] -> 13.4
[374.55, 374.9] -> 12.1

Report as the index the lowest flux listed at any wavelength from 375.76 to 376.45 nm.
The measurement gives 13.5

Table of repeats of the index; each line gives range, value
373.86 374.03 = 15.4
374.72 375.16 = 7.58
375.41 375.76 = 14.8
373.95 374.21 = 15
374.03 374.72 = 11.2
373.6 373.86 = 9.45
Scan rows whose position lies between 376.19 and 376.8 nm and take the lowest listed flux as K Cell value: 13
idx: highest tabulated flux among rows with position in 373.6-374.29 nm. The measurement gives 16.7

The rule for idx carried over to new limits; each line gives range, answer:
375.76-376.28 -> 17.7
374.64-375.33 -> 14.7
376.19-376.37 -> 17.3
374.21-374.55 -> 15.9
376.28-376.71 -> 16.6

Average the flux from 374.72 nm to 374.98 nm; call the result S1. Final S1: 11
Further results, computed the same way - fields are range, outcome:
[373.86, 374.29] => 15.5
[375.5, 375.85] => 15.4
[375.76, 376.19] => 14.8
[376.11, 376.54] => 16.2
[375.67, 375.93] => 14.3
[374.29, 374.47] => 15.3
